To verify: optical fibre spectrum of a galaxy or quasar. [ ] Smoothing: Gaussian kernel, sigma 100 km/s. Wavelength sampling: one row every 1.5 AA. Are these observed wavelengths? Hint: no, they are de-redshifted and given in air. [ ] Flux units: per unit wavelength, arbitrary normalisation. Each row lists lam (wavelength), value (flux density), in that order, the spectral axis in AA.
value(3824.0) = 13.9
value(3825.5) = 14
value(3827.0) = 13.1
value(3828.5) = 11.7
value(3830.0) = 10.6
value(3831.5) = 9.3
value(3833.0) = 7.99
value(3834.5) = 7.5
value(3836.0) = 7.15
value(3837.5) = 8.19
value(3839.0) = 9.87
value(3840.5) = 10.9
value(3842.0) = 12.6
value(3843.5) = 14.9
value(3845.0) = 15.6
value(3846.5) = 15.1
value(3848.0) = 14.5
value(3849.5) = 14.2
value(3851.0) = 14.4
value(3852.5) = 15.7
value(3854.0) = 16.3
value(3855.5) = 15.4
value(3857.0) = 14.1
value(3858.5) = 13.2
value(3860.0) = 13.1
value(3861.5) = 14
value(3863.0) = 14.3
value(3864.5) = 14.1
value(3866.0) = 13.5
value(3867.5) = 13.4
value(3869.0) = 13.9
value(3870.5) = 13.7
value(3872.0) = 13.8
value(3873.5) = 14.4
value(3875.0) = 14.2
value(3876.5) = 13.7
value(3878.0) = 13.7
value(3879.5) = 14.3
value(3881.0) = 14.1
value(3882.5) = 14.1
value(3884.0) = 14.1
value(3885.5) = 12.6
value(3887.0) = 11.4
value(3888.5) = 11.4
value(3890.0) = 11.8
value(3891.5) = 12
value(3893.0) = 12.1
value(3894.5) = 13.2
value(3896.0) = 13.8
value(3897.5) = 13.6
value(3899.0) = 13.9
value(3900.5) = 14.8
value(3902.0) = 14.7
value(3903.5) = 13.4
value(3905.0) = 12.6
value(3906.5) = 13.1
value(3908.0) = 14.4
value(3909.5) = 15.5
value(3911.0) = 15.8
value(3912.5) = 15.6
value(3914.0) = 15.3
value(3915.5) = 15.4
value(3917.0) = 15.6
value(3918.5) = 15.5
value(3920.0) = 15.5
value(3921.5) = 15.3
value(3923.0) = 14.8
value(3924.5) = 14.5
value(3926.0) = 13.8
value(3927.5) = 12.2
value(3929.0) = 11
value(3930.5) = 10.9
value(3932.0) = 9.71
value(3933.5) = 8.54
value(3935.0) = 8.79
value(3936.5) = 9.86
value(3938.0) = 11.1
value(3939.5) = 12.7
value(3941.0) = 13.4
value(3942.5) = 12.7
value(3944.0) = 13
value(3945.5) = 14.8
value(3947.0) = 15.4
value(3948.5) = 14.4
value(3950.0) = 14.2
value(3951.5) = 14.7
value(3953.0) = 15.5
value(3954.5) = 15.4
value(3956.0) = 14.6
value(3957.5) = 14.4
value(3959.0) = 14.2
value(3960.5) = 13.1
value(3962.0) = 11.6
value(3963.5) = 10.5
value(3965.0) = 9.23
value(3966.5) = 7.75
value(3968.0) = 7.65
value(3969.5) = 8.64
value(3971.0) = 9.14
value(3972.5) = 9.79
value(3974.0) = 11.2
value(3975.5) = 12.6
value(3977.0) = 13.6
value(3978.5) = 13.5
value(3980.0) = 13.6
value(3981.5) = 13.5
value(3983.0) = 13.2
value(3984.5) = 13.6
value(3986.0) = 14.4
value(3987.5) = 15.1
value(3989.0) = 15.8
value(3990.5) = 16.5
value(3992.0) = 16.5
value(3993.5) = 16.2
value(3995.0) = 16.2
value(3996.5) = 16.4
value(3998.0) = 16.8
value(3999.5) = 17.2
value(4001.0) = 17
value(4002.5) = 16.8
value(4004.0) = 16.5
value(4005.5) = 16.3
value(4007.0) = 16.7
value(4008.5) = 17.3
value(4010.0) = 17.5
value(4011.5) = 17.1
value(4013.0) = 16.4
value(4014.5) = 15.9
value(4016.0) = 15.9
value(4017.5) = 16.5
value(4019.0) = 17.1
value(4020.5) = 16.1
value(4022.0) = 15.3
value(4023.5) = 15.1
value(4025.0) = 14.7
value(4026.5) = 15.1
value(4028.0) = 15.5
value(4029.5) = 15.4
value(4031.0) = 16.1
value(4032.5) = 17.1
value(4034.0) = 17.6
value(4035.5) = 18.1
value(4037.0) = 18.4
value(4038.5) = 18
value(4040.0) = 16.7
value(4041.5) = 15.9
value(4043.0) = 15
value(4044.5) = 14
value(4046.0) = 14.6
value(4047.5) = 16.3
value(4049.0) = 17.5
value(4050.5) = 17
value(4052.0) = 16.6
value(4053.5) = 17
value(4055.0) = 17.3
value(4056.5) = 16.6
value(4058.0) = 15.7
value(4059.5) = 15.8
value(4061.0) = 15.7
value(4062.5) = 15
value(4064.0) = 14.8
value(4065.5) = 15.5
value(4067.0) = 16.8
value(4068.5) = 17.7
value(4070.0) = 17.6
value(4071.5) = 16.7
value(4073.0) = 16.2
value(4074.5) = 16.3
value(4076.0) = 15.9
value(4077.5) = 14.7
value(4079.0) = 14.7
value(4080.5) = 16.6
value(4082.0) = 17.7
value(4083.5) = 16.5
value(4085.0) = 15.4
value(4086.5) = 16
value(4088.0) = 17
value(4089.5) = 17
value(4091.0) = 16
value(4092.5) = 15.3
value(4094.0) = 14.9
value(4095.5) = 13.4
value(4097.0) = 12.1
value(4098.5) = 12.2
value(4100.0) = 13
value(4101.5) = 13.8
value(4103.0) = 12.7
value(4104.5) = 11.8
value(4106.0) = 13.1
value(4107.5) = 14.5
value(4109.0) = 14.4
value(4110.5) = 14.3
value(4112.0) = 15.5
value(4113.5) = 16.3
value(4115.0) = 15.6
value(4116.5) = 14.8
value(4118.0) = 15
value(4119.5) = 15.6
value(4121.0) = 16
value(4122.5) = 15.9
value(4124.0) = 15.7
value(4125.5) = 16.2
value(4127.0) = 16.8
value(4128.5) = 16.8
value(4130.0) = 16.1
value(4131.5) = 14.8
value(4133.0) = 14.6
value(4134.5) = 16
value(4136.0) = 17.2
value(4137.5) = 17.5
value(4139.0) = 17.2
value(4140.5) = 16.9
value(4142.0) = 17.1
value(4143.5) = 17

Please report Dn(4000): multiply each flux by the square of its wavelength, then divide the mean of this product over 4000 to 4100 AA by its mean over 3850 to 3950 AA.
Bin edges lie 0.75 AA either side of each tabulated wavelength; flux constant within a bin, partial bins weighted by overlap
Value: 1.3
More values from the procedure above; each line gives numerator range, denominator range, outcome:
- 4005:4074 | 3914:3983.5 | 1.35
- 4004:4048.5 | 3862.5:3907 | 1.30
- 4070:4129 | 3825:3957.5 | 1.27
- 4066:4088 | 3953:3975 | 1.52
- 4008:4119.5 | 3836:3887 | 1.28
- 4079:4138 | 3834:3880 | 1.29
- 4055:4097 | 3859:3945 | 1.30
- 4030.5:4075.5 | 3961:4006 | 1.26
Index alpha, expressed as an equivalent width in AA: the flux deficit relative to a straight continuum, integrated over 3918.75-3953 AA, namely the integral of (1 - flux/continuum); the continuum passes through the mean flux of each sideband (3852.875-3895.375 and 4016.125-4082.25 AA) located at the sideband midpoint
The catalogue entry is 3.8 AA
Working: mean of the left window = 13.6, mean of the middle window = 12.9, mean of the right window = 16.2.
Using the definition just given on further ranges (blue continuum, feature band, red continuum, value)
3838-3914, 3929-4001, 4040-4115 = 7.42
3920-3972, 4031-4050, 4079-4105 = -3.63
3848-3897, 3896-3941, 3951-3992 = -0.38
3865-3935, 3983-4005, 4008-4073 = -0.82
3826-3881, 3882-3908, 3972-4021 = 1.09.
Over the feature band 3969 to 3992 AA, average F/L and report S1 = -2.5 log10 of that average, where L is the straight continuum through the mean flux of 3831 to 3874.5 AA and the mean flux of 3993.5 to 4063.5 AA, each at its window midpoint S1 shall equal 0.18 mag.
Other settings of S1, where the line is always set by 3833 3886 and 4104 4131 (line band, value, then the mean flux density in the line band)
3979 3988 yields 0.031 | 13.9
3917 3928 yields -0.065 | 14.6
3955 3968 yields 0.197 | 11.7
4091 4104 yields 0.120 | 13.5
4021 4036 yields -0.097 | 16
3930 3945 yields 0.242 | 11.1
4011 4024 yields -0.117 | 16.2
